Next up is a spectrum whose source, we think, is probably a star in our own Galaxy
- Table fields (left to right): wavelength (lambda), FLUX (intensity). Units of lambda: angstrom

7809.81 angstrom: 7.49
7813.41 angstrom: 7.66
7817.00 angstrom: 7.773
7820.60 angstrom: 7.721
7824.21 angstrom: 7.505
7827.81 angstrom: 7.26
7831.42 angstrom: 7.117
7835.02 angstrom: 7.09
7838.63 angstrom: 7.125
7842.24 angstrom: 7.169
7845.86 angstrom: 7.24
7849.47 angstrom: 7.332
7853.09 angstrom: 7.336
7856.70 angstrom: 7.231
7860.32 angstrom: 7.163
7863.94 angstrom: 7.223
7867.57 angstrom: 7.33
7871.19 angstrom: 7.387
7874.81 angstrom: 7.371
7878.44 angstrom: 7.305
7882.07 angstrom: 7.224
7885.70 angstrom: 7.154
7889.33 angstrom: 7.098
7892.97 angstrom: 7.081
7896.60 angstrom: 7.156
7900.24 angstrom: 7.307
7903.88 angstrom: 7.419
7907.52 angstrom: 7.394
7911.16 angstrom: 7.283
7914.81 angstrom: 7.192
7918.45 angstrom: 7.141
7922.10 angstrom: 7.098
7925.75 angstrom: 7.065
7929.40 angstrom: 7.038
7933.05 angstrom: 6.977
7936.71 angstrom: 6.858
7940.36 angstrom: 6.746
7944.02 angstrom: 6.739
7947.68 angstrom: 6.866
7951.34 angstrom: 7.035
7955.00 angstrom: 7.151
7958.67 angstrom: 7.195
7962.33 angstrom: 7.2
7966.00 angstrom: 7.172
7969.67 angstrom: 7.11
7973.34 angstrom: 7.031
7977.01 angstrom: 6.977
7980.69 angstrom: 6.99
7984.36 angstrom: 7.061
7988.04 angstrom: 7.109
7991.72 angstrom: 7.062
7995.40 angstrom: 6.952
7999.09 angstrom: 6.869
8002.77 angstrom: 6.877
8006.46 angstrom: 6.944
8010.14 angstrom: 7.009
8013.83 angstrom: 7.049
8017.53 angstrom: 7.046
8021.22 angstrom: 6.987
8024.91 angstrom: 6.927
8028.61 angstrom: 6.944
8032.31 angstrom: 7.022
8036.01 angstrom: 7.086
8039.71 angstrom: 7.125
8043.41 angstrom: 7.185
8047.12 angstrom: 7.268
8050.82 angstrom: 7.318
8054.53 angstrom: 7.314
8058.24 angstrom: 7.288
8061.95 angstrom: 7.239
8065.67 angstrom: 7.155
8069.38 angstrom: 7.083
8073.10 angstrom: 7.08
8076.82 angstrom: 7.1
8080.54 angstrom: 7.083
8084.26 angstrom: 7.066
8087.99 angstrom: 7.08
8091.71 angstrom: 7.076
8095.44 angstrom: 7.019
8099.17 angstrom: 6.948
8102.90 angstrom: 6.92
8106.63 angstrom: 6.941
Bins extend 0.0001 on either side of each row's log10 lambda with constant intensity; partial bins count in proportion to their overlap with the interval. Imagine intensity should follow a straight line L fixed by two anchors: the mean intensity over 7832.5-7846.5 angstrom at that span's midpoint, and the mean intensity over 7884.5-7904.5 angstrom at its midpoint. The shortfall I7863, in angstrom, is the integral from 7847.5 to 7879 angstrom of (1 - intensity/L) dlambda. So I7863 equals -0.58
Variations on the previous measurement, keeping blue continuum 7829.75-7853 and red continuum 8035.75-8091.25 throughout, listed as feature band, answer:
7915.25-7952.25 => 1.12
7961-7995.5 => 0.50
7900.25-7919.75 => -0.30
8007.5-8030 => 0.56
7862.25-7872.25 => -0.17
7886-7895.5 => 0.11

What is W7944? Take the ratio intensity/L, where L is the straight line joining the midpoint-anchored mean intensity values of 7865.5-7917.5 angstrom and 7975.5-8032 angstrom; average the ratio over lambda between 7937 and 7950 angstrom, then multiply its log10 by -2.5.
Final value 0.05 mag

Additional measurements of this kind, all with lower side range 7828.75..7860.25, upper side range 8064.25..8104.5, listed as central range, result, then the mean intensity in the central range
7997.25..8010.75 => 0.03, 6.92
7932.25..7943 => 0.05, 6.84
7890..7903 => 0.00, 7.19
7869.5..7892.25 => -0.01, 7.25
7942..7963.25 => 0.02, 7.02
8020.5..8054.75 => 0.00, 7.11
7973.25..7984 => 0.02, 7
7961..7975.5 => 0.00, 7.12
